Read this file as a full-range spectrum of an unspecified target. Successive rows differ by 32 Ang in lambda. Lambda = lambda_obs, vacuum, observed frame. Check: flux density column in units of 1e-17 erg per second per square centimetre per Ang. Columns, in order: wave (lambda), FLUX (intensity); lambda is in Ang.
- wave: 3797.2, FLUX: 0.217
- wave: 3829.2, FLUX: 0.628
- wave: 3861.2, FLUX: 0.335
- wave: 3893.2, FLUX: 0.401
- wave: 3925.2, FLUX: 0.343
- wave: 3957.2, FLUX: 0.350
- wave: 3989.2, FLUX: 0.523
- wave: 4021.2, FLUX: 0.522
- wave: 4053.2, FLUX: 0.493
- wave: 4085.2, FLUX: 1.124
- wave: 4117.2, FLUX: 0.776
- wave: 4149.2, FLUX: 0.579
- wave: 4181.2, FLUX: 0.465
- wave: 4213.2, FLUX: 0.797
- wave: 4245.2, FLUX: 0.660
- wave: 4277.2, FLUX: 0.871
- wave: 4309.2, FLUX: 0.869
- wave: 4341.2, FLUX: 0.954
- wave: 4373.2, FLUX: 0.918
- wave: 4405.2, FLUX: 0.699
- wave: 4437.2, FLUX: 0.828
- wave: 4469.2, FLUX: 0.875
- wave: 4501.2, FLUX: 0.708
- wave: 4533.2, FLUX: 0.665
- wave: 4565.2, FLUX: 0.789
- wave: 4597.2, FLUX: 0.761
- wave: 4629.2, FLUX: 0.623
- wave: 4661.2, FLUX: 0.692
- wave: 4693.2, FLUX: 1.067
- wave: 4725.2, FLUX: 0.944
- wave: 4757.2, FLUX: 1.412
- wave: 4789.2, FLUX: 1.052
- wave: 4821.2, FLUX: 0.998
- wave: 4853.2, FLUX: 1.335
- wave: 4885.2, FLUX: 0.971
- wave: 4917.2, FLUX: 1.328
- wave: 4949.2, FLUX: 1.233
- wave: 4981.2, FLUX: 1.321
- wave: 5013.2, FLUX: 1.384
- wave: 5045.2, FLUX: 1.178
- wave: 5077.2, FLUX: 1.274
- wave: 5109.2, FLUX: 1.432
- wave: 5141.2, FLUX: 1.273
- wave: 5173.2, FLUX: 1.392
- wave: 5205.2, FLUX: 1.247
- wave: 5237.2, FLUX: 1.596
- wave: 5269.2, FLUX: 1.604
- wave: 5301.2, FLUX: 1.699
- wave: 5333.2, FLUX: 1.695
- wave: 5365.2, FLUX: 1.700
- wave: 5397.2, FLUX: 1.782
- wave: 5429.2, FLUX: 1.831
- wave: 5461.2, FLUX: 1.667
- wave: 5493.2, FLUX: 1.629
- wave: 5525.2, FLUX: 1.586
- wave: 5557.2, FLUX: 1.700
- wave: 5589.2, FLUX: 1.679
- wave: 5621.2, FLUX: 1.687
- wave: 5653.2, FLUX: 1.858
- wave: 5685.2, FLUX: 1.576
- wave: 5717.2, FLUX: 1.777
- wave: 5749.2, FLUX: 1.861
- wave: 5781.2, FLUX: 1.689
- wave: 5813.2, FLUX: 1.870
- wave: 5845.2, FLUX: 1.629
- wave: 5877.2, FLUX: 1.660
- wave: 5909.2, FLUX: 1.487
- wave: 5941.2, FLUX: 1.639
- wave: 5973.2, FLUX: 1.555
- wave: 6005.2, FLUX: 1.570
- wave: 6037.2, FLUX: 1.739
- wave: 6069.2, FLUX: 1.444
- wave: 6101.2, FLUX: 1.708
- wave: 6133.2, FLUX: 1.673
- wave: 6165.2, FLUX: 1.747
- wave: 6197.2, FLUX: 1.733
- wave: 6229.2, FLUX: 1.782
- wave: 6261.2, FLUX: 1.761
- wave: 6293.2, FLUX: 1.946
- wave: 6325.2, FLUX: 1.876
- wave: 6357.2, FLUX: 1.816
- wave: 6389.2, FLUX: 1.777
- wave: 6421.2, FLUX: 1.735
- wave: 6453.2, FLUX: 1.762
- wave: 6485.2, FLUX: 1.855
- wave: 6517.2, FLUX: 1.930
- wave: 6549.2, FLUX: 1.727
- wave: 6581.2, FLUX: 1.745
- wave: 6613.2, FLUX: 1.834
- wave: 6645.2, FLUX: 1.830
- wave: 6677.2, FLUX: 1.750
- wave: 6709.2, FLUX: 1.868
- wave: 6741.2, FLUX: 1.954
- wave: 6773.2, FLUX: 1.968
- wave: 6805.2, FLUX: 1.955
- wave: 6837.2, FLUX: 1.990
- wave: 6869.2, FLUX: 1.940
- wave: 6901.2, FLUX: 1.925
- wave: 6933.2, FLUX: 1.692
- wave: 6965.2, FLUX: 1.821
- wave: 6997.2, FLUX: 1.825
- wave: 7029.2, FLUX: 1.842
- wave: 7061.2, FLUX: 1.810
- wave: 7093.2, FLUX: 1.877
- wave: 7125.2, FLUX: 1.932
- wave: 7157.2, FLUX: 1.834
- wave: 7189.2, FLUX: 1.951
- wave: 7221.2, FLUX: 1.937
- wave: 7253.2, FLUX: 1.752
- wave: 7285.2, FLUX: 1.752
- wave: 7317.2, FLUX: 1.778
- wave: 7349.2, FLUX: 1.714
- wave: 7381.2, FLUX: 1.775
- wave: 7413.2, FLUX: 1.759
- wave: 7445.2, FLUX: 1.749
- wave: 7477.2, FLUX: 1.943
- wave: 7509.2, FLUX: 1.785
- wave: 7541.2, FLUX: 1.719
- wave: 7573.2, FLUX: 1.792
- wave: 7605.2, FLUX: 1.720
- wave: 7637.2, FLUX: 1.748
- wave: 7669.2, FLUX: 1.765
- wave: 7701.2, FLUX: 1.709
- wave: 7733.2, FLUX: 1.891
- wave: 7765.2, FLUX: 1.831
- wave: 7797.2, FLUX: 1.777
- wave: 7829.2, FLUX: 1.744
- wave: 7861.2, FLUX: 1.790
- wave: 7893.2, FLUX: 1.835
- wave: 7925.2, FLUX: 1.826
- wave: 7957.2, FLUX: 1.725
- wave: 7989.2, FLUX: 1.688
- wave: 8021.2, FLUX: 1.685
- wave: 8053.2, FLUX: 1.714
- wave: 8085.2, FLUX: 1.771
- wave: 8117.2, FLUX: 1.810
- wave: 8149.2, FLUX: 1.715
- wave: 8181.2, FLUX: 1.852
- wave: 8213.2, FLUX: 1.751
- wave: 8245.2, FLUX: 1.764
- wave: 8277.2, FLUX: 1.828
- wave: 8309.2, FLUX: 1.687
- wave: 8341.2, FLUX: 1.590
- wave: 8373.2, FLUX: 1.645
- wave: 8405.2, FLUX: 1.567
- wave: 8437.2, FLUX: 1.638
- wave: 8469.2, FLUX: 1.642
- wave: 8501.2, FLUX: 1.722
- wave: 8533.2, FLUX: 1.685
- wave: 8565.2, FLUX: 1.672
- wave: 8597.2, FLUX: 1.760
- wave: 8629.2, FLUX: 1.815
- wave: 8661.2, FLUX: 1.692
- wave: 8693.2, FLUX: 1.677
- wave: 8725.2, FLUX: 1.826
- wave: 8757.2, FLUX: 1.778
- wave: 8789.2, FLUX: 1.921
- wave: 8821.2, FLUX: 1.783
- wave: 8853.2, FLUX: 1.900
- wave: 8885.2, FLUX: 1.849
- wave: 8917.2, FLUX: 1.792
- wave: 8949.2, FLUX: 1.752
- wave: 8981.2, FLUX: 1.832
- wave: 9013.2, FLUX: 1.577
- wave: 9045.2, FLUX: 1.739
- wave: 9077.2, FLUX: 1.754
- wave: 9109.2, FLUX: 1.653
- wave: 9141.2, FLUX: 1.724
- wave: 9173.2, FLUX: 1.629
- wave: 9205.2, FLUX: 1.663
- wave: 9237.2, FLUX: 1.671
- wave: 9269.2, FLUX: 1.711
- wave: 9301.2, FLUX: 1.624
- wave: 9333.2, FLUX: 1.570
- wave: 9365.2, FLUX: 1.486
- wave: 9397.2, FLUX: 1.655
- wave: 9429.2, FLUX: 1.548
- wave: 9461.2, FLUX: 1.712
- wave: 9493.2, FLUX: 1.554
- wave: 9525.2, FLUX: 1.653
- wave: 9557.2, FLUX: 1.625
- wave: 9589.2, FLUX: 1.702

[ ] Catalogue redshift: 0.176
